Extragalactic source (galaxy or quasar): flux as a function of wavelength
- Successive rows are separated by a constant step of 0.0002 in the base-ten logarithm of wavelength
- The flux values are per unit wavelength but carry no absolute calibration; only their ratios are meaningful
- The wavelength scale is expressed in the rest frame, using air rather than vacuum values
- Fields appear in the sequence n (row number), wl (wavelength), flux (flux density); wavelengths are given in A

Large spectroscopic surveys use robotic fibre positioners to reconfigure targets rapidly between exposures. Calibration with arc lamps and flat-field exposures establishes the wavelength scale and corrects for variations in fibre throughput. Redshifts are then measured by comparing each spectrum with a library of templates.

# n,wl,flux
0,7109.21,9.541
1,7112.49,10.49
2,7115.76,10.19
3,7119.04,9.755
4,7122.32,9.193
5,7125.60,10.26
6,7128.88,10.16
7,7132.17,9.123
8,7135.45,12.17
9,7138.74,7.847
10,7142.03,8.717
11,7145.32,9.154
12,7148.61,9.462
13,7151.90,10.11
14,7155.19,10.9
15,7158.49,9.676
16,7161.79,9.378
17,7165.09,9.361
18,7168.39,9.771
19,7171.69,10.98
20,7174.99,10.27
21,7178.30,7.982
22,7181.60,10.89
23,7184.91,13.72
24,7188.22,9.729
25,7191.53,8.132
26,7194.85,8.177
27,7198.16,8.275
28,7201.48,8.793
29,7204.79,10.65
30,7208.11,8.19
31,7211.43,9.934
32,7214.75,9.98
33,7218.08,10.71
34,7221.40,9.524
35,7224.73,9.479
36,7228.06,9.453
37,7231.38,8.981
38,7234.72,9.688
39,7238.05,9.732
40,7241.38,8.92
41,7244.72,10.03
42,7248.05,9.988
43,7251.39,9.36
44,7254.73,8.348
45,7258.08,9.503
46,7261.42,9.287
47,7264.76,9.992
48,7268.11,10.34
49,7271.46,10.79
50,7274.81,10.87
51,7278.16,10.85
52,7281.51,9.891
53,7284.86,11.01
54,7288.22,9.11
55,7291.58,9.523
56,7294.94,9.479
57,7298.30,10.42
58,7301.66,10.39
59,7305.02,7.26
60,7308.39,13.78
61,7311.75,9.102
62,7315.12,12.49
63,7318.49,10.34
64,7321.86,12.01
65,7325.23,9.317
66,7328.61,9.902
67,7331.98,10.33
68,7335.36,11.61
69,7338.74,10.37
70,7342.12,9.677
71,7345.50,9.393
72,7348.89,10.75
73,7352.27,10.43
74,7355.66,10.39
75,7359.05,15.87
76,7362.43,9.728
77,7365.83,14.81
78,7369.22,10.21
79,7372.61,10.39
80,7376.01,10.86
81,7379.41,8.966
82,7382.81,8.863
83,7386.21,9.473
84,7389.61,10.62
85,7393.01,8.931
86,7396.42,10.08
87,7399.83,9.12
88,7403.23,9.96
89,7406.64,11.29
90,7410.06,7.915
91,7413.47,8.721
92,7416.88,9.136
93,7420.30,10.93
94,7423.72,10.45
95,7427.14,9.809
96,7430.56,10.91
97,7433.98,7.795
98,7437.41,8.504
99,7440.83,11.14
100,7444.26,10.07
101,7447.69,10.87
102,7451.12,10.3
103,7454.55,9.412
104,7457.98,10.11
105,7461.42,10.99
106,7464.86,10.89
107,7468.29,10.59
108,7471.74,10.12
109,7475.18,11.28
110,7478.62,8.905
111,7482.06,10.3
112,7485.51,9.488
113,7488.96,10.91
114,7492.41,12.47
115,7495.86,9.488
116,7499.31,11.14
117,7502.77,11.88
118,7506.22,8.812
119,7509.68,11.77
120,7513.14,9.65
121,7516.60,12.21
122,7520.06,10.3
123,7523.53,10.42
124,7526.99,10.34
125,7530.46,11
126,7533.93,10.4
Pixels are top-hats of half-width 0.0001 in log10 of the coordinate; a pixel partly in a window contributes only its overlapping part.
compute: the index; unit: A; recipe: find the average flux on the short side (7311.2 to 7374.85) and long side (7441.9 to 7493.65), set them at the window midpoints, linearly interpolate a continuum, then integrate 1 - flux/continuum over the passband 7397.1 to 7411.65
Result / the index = 1.5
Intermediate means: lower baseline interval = 10.9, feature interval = 9.62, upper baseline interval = 10.4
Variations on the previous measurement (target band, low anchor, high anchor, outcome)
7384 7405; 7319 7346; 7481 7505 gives 1.7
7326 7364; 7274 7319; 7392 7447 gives -2.5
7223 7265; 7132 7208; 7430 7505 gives 1.8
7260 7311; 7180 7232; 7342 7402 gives -0.6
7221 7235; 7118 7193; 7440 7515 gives 0.9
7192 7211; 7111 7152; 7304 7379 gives 2.4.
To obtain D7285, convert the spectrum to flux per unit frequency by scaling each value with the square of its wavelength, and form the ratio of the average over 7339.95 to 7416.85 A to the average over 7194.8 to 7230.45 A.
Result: 1.14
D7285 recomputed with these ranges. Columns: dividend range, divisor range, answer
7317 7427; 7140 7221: 1.12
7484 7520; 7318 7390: 1.05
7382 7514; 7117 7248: 1.12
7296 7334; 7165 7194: 1.08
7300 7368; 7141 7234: 1.17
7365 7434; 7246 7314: 1.03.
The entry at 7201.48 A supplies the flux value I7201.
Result 8.793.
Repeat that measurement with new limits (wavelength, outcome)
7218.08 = 10.71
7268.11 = 10.34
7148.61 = 9.462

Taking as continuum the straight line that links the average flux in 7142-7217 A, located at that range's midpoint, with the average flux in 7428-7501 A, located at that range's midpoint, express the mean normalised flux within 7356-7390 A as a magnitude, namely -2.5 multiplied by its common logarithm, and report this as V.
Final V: -0.09 mag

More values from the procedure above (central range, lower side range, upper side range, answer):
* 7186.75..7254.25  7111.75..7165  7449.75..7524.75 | 0.065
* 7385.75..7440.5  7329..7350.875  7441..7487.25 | 0.072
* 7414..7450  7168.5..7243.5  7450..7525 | 0.045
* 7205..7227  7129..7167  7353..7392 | 0.036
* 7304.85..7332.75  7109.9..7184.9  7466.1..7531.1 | -0.048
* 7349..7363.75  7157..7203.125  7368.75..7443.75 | -0.190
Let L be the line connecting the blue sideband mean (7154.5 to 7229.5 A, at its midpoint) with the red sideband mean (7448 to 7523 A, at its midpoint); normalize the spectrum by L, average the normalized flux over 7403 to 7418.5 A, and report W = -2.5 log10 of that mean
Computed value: 0.11 mag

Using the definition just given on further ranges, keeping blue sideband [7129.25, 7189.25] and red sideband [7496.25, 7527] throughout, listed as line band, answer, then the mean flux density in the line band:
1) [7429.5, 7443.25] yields 0.11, 9.55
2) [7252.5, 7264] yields 0.12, 9.14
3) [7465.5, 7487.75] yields 0.05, 10.2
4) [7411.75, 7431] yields 0.06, 9.93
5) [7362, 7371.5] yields -0.13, 11.8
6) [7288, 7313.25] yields 0.03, 9.93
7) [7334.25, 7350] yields 0.00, 10.3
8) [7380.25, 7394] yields 0.11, 9.47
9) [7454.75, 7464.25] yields 0.02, 10.4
